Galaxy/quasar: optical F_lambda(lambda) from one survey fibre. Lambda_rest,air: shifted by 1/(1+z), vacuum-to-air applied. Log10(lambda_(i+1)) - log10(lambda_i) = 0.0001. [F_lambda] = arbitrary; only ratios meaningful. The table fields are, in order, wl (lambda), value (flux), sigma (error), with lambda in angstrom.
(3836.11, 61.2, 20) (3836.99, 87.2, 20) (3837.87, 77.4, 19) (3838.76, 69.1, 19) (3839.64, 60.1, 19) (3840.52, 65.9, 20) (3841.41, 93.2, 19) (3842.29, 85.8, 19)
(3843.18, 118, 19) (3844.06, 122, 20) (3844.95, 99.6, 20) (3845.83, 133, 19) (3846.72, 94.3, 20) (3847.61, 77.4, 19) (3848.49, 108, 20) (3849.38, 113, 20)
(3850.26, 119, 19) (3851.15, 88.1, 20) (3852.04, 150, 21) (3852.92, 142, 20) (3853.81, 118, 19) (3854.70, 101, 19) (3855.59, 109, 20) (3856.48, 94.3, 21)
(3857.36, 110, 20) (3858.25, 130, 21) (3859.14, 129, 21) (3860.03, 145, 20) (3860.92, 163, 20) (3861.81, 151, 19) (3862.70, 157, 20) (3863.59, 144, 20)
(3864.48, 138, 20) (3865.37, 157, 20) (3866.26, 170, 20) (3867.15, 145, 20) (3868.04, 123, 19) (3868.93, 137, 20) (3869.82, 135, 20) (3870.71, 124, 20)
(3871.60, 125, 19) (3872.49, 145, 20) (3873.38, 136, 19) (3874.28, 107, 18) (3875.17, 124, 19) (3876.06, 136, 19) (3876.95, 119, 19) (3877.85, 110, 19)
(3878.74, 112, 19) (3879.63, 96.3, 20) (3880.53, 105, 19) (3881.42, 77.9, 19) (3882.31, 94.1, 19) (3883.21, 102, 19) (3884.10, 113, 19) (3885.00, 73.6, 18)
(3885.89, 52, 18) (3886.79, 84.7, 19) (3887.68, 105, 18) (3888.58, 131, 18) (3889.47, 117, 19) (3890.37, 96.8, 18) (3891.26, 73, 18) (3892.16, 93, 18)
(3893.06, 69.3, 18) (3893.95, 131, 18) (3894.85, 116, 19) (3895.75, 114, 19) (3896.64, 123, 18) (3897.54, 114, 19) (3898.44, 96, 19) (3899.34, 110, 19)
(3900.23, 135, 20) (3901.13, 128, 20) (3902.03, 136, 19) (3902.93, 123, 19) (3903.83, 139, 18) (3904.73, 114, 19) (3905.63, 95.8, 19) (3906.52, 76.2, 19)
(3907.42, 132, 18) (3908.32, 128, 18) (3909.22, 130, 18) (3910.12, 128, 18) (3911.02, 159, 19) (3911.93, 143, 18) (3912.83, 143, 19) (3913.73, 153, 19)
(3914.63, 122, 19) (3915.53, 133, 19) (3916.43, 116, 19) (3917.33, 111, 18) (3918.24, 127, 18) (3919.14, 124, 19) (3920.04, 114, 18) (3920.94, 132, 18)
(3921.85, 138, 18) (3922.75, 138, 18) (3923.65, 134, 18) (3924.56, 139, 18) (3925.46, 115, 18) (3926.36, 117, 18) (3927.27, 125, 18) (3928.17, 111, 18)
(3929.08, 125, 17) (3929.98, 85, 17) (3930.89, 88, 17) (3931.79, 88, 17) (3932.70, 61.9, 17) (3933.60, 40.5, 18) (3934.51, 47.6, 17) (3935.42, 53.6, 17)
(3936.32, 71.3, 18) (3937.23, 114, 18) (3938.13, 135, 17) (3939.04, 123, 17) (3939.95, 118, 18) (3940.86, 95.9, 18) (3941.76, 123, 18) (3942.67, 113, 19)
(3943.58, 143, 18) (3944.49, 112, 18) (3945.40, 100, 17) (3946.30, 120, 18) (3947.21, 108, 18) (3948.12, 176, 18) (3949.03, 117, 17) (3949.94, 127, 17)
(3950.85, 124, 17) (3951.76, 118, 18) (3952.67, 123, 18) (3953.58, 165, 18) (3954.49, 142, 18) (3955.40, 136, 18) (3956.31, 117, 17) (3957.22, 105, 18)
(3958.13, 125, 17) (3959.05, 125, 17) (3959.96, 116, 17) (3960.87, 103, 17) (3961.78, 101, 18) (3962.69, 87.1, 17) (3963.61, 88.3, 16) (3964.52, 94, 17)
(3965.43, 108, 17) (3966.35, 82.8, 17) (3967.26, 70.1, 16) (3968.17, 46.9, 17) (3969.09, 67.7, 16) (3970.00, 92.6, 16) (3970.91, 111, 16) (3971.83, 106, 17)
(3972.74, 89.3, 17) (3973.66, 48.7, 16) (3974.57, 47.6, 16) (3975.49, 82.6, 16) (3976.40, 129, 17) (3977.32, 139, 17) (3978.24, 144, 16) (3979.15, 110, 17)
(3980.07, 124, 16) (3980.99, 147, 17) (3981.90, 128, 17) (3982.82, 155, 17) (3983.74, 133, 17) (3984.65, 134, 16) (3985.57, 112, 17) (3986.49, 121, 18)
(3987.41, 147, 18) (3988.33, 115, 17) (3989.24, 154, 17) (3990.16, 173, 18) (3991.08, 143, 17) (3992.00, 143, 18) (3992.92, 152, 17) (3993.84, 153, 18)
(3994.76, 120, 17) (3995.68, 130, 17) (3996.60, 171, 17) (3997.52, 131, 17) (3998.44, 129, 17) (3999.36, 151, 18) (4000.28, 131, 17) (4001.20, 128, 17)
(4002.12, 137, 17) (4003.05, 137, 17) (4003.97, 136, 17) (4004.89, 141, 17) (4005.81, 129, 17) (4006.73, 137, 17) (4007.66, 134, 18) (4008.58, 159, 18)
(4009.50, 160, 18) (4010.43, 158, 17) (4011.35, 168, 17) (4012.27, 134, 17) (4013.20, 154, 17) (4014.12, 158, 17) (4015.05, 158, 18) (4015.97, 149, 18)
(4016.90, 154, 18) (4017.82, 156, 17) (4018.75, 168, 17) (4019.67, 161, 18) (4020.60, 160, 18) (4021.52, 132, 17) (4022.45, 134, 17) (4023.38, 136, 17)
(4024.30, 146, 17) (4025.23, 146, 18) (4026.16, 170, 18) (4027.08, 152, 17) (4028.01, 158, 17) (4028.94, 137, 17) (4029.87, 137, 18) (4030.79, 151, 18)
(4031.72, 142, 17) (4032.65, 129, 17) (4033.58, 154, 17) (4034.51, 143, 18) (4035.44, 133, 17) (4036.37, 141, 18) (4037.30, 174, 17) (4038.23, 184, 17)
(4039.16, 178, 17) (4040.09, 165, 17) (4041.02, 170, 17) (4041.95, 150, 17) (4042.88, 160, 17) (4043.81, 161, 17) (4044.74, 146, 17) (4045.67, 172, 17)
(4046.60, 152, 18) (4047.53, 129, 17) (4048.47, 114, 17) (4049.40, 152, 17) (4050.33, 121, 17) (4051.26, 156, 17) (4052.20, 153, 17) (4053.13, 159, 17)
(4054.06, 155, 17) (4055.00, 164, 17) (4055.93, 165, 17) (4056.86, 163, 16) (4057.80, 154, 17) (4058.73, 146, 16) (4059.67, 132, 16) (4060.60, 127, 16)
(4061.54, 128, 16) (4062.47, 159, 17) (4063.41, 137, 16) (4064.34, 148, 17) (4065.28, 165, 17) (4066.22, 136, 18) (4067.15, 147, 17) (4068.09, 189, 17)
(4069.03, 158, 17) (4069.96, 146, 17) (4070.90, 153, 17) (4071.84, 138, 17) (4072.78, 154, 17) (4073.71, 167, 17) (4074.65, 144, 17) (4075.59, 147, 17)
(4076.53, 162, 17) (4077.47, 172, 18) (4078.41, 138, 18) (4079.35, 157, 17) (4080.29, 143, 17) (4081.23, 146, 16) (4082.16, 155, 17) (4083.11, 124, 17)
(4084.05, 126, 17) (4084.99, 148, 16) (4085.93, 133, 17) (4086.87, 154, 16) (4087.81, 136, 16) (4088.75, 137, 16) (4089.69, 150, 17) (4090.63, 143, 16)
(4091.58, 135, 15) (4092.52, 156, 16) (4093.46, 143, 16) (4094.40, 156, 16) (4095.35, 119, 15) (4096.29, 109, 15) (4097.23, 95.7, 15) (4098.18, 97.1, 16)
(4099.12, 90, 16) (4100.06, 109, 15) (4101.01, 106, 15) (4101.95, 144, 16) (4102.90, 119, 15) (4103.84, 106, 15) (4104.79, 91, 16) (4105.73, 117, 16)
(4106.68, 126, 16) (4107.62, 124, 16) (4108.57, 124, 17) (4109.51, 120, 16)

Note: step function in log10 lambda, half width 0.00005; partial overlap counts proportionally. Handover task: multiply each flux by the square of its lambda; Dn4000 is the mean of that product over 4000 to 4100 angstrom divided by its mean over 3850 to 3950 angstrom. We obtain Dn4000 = 1.3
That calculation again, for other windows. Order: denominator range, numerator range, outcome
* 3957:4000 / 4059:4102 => 1.26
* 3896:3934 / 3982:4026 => 1.27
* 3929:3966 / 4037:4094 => 1.47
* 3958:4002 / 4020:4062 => 1.31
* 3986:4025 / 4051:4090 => 1.06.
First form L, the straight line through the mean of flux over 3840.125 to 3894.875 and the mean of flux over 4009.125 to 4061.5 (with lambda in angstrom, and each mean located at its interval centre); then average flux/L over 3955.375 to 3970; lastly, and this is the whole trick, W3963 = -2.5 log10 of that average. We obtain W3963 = 0.36 mag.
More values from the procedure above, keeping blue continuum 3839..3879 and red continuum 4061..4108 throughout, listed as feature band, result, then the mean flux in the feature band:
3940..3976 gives 0.20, 107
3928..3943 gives 0.33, 93.3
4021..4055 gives -0.12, 150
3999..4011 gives -0.08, 142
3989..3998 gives -0.12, 147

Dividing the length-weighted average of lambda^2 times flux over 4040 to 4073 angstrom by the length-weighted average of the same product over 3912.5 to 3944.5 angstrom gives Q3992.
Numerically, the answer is 1.4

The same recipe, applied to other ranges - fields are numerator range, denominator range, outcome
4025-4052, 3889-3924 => 1.34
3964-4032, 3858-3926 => 1.15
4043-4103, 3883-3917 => 1.36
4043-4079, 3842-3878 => 1.33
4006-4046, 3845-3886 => 1.37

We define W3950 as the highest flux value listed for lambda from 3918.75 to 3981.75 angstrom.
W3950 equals 176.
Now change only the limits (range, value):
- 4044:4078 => 189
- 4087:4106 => 156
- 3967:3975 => 111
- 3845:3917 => 170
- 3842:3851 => 133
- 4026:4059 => 184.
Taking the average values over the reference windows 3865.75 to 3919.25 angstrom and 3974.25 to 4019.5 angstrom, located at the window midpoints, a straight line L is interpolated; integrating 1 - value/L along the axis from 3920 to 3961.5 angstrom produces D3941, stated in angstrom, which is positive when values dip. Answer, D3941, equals 4.4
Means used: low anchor 117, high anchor 139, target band 114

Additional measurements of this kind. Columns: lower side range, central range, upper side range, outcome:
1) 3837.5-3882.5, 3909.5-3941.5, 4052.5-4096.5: 3.3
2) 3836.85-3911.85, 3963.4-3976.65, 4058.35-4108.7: 4.4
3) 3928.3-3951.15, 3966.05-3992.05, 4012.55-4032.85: 2.7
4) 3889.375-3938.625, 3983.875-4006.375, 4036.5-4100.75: -1.3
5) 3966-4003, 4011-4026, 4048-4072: -2.0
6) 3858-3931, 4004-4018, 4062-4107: -1.9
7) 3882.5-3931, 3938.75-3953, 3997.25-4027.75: 0.7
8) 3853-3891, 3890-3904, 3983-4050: 1.4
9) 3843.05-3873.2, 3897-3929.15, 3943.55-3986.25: -1.6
